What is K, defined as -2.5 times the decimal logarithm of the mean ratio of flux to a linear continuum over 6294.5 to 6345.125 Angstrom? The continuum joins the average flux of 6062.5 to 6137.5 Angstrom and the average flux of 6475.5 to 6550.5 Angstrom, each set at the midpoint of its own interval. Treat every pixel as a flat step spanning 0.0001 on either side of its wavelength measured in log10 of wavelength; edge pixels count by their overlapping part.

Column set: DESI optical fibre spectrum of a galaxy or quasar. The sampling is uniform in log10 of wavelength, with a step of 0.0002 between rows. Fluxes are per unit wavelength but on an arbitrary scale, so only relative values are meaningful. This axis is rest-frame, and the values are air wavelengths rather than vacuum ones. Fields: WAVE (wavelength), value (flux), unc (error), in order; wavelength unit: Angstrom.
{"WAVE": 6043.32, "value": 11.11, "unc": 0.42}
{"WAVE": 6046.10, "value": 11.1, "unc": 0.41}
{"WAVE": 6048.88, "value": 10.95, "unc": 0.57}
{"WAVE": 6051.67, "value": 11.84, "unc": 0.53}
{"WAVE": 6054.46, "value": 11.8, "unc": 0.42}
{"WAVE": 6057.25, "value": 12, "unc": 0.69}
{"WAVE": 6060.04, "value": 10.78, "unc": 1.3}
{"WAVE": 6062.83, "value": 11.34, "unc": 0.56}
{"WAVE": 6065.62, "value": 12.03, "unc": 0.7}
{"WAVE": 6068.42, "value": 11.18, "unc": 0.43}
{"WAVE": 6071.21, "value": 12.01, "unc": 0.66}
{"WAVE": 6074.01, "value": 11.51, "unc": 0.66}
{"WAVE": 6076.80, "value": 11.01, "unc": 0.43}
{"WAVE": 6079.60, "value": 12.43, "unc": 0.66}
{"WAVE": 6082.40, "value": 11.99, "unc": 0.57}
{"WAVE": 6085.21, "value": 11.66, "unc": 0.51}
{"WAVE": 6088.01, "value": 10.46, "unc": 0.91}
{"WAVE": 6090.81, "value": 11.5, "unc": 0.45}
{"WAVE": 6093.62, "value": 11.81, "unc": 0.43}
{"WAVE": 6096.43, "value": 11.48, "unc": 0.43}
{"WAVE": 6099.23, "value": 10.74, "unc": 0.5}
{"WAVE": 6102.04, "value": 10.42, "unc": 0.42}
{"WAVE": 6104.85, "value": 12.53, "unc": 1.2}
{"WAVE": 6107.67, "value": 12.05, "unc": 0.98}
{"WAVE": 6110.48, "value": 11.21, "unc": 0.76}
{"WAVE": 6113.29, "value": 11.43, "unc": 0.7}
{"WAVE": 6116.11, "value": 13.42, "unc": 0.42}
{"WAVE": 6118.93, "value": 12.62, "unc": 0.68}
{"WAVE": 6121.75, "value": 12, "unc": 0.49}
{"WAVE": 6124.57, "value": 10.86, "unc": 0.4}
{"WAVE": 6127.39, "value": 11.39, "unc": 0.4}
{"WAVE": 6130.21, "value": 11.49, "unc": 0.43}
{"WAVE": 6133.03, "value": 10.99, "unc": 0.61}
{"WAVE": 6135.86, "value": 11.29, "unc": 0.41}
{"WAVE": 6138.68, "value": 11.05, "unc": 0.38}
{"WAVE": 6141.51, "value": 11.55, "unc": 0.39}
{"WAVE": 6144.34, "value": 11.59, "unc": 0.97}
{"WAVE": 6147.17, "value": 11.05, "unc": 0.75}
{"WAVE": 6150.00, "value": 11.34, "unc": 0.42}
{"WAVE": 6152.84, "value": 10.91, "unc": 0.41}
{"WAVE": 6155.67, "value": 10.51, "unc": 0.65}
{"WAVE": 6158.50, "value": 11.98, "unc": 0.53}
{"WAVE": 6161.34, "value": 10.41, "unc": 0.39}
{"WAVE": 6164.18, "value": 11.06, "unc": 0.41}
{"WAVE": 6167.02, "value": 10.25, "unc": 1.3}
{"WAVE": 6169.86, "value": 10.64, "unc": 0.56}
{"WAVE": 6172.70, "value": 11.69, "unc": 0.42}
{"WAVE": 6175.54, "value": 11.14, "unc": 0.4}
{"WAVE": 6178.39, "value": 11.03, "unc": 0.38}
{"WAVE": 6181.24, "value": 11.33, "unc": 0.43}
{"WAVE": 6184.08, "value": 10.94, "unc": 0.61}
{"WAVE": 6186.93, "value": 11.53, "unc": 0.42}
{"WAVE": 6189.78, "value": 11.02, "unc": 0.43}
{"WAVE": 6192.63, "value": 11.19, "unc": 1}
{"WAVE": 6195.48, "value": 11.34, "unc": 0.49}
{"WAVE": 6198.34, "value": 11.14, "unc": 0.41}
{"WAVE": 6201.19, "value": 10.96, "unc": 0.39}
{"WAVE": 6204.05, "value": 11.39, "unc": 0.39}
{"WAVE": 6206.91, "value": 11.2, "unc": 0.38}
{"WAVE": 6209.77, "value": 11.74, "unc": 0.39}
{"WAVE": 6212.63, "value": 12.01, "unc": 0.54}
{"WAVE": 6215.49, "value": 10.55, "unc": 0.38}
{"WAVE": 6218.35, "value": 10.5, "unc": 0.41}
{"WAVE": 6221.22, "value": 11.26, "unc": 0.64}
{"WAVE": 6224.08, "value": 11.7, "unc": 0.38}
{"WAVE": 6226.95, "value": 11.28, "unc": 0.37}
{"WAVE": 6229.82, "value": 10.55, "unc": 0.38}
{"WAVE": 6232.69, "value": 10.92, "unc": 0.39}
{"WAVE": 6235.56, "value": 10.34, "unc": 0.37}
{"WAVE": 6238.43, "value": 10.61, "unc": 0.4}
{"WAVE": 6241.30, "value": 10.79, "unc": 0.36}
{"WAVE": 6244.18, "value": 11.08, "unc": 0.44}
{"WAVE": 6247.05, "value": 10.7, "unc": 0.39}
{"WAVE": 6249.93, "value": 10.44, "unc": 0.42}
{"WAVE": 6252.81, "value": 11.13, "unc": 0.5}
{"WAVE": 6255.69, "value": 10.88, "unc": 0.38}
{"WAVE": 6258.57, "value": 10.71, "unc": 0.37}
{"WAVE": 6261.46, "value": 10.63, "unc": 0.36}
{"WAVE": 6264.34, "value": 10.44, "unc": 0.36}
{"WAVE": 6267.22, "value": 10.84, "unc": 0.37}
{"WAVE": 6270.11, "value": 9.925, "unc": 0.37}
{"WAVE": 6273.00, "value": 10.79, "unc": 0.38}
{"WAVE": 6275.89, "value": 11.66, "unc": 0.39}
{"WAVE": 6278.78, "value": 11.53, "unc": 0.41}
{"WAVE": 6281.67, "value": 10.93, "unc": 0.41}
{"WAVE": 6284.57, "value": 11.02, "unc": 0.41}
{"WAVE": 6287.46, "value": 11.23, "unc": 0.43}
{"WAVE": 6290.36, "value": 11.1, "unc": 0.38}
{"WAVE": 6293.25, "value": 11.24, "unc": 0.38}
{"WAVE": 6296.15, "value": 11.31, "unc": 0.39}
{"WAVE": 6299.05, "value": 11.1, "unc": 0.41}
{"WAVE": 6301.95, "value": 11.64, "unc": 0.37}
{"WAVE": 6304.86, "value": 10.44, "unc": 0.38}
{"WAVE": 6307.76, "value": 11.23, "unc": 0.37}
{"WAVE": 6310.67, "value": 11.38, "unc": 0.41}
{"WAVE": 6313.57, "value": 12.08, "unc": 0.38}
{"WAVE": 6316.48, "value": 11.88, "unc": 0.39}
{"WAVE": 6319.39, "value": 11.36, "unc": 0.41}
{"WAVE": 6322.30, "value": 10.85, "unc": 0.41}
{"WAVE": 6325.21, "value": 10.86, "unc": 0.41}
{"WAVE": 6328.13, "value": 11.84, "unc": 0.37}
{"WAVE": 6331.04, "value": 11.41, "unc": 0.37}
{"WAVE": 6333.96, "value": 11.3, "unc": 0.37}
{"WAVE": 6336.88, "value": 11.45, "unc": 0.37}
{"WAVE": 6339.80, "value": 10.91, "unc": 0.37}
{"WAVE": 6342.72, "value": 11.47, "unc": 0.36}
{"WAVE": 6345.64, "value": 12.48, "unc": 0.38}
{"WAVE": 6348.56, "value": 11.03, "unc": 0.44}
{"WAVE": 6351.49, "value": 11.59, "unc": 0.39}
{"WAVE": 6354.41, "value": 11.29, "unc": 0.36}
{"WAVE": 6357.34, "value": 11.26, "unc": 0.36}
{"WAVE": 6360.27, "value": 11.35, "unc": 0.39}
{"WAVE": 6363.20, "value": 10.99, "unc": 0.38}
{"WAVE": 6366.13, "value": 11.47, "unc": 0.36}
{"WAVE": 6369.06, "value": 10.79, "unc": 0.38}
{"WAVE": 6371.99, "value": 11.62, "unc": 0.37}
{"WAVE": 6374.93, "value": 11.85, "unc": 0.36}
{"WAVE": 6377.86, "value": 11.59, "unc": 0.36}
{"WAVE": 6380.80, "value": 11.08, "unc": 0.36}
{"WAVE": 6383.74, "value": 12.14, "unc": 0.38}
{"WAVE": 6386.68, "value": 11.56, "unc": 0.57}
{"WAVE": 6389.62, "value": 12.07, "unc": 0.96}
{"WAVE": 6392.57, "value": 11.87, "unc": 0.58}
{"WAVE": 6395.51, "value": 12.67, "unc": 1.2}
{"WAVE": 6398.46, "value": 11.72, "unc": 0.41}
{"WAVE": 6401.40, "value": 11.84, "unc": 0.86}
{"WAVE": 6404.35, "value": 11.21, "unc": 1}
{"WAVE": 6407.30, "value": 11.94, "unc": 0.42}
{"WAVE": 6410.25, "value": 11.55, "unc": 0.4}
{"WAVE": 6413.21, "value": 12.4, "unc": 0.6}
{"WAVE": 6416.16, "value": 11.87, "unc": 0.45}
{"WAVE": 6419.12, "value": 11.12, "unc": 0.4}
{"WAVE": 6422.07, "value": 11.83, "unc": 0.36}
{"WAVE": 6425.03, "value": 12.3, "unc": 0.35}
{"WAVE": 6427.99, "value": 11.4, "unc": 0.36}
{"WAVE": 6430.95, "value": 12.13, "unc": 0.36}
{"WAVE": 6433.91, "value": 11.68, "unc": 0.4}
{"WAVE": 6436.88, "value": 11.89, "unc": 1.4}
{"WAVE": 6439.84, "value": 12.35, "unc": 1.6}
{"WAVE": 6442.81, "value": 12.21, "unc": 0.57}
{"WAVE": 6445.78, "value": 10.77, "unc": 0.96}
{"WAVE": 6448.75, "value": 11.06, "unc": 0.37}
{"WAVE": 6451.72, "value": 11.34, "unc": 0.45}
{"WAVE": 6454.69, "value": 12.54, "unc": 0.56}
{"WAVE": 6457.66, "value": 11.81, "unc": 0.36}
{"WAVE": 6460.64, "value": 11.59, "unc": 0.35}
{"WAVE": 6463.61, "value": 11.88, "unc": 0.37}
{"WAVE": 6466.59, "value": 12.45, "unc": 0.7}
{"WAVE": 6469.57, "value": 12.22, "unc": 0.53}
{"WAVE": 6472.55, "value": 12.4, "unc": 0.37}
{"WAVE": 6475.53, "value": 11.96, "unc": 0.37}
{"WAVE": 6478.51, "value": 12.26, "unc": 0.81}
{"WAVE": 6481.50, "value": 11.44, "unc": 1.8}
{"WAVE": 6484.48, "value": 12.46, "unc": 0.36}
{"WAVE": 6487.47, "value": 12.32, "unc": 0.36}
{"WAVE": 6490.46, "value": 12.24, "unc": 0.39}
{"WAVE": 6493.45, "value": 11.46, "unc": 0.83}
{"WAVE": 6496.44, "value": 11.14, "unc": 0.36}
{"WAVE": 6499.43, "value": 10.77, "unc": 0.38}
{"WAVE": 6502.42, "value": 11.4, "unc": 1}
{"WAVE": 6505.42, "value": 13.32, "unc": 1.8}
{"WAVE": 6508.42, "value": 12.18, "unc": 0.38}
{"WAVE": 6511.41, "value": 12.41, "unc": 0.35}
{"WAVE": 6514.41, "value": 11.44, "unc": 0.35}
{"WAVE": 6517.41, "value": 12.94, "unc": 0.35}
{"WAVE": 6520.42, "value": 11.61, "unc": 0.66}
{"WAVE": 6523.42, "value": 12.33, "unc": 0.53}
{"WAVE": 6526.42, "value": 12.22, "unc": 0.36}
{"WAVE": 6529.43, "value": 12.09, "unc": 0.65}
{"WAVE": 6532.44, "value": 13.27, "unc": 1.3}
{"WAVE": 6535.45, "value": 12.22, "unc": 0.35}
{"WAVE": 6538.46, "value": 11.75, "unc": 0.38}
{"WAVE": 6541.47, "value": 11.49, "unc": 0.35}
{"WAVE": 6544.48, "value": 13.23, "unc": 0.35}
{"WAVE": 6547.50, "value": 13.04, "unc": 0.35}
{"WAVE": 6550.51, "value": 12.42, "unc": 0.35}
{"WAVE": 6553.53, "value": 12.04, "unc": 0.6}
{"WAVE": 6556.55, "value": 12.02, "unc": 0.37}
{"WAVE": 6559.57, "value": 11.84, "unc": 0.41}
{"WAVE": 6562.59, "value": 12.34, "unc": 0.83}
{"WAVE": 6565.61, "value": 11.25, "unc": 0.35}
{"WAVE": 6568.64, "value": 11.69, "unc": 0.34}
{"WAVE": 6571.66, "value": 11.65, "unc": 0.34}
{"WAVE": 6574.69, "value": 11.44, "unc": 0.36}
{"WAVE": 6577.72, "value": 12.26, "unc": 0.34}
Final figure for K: 0.05 mag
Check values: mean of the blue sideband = 11.6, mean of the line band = 11.3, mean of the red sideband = 12.1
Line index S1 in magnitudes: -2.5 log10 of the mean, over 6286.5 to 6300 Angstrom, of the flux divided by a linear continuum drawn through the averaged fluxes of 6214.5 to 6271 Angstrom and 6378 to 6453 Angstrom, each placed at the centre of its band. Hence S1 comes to -0.01 mag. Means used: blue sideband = 10.8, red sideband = 11.8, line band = 11.2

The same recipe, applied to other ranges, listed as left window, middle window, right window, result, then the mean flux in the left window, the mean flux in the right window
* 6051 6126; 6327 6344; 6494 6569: 0.05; 11.6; 12.1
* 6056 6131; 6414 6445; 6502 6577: 0.01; 11.6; 12.2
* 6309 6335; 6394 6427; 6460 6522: -0.01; 11.4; 12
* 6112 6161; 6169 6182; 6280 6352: 0.03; 11.5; 11.3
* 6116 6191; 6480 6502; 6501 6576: 0.03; 11.3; 12.1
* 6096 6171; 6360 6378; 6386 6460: 0.03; 11.3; 11.8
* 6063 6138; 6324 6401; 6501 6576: 0.04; 11.6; 12.1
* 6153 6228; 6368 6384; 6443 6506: 0.01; 11.1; 11.8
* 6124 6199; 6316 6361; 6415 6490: 0.02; 11.1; 11.9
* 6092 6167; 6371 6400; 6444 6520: 0.00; 11.4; 11.9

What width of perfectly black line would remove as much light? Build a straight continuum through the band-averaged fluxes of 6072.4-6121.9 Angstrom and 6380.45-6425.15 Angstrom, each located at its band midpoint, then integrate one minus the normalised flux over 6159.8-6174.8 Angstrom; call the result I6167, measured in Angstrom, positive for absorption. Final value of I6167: 1.1 Angstrom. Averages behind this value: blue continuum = 11.7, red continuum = 11.8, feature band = 10.8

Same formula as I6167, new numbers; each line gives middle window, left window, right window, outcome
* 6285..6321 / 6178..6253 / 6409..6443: 0.3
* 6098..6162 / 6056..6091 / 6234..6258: -0.9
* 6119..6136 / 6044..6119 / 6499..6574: 0.3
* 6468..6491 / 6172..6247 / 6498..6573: -0.4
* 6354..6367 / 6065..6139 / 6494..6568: 0.7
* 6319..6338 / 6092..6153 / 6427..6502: 0.7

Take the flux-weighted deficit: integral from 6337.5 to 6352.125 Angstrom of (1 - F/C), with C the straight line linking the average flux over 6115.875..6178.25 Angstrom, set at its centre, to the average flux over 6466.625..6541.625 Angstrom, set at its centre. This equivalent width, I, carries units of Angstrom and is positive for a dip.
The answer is 0.3 Angstrom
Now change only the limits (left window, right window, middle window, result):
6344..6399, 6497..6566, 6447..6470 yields 0.14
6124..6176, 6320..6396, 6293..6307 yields 0.29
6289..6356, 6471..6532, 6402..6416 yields -0.12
